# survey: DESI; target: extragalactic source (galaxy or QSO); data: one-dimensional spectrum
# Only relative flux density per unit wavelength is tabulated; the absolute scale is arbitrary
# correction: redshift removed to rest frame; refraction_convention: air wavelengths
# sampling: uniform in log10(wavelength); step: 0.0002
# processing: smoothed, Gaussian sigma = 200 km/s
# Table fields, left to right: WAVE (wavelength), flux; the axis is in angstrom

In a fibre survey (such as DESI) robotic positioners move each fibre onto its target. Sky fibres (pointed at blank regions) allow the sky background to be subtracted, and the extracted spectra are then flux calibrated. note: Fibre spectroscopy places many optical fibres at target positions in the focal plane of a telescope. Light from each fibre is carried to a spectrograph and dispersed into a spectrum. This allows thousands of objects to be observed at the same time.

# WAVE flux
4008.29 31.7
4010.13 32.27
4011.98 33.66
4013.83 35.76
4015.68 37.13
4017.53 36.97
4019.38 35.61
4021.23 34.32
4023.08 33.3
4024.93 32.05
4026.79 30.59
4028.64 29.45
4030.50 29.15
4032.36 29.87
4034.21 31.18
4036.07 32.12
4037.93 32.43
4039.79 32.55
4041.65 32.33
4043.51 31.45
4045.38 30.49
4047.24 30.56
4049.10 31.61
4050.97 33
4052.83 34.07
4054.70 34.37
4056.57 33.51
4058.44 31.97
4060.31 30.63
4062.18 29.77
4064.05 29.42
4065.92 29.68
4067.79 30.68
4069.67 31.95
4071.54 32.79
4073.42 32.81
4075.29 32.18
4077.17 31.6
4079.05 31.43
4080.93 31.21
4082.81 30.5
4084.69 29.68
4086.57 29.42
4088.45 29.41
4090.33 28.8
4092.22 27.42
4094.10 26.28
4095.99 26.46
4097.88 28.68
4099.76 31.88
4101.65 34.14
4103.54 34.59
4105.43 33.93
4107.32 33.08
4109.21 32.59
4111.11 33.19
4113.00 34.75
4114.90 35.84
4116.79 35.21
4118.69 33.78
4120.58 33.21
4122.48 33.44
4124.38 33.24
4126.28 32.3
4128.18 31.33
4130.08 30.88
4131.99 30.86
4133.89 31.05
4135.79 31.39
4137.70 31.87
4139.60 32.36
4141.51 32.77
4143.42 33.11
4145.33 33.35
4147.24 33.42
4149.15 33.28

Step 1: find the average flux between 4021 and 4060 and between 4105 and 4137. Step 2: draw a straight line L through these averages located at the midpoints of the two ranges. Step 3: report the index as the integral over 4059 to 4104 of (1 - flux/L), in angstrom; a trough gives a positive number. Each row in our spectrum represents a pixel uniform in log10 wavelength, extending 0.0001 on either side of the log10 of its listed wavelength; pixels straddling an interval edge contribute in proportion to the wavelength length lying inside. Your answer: 2.71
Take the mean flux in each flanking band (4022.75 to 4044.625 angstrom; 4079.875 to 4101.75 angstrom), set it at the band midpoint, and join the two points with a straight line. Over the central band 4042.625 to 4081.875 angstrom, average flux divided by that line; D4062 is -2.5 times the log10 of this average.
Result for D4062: -0.05 mag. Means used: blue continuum 31.3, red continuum 29.3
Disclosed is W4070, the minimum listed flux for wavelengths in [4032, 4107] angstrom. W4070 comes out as 26.28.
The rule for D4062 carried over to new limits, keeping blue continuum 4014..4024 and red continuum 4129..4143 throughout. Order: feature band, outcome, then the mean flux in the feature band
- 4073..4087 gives 0.080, 31.1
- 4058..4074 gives 0.098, 31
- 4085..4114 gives 0.064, 31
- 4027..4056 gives 0.102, 31.6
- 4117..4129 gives -0.032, 33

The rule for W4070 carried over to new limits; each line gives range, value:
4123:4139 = 30.86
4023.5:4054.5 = 29.15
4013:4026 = 32.05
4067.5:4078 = 30.68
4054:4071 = 29.42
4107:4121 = 32.59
